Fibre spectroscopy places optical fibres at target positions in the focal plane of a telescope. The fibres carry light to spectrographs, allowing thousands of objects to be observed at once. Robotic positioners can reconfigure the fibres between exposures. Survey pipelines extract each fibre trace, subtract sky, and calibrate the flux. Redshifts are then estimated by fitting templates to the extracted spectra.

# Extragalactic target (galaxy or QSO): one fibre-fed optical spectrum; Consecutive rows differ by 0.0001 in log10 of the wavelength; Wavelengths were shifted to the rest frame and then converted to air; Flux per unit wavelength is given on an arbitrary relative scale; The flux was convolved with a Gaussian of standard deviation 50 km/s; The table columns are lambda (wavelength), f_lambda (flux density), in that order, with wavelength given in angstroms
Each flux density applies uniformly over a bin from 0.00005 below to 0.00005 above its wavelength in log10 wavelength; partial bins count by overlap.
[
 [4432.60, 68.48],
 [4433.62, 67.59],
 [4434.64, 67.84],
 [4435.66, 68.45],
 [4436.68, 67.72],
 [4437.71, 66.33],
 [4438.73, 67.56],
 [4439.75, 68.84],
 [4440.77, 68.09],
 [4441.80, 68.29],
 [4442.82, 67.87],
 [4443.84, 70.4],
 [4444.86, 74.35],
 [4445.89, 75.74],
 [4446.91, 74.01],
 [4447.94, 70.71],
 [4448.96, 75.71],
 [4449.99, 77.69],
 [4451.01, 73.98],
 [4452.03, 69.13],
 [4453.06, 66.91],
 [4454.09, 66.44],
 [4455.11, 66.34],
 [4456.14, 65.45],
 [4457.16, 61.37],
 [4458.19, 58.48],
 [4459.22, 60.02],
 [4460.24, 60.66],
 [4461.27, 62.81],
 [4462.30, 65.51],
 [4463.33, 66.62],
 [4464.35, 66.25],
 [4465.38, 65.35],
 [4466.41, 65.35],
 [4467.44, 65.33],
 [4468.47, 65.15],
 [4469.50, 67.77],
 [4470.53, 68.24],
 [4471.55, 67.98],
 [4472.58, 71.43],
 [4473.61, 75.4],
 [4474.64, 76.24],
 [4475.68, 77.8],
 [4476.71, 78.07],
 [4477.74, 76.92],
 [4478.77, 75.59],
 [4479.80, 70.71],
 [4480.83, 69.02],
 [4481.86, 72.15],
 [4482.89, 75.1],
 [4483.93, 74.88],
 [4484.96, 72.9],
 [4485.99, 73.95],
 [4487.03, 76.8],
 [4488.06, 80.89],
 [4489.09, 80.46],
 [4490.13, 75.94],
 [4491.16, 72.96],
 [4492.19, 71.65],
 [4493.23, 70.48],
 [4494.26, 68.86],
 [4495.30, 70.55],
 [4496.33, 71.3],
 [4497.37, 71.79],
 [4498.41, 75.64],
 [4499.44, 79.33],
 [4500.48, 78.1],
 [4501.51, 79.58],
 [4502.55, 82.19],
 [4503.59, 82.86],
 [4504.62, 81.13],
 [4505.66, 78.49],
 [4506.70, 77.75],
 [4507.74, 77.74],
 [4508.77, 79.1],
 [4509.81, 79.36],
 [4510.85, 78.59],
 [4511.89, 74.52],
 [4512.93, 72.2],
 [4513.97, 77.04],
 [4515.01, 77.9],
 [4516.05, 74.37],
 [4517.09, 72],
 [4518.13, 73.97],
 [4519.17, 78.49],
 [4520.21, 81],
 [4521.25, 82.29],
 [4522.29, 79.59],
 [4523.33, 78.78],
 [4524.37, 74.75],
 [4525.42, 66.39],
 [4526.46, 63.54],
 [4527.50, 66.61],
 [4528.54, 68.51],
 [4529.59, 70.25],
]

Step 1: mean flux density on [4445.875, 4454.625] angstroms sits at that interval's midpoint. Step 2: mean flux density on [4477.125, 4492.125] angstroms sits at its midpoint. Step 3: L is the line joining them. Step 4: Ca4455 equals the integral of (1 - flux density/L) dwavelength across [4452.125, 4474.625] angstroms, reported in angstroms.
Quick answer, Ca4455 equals 2.21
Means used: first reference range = 72.1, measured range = 66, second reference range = 74.8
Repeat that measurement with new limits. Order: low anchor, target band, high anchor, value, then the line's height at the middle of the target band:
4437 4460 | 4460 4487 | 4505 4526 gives 0.5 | 71.7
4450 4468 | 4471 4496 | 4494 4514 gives -0.8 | 71.7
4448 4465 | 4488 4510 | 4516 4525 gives -0.8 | 73.7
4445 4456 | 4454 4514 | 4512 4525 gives 1.4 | 74.1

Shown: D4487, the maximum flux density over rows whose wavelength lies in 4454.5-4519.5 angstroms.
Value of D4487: 82.86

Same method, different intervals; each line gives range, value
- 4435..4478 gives 78.07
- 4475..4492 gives 80.89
